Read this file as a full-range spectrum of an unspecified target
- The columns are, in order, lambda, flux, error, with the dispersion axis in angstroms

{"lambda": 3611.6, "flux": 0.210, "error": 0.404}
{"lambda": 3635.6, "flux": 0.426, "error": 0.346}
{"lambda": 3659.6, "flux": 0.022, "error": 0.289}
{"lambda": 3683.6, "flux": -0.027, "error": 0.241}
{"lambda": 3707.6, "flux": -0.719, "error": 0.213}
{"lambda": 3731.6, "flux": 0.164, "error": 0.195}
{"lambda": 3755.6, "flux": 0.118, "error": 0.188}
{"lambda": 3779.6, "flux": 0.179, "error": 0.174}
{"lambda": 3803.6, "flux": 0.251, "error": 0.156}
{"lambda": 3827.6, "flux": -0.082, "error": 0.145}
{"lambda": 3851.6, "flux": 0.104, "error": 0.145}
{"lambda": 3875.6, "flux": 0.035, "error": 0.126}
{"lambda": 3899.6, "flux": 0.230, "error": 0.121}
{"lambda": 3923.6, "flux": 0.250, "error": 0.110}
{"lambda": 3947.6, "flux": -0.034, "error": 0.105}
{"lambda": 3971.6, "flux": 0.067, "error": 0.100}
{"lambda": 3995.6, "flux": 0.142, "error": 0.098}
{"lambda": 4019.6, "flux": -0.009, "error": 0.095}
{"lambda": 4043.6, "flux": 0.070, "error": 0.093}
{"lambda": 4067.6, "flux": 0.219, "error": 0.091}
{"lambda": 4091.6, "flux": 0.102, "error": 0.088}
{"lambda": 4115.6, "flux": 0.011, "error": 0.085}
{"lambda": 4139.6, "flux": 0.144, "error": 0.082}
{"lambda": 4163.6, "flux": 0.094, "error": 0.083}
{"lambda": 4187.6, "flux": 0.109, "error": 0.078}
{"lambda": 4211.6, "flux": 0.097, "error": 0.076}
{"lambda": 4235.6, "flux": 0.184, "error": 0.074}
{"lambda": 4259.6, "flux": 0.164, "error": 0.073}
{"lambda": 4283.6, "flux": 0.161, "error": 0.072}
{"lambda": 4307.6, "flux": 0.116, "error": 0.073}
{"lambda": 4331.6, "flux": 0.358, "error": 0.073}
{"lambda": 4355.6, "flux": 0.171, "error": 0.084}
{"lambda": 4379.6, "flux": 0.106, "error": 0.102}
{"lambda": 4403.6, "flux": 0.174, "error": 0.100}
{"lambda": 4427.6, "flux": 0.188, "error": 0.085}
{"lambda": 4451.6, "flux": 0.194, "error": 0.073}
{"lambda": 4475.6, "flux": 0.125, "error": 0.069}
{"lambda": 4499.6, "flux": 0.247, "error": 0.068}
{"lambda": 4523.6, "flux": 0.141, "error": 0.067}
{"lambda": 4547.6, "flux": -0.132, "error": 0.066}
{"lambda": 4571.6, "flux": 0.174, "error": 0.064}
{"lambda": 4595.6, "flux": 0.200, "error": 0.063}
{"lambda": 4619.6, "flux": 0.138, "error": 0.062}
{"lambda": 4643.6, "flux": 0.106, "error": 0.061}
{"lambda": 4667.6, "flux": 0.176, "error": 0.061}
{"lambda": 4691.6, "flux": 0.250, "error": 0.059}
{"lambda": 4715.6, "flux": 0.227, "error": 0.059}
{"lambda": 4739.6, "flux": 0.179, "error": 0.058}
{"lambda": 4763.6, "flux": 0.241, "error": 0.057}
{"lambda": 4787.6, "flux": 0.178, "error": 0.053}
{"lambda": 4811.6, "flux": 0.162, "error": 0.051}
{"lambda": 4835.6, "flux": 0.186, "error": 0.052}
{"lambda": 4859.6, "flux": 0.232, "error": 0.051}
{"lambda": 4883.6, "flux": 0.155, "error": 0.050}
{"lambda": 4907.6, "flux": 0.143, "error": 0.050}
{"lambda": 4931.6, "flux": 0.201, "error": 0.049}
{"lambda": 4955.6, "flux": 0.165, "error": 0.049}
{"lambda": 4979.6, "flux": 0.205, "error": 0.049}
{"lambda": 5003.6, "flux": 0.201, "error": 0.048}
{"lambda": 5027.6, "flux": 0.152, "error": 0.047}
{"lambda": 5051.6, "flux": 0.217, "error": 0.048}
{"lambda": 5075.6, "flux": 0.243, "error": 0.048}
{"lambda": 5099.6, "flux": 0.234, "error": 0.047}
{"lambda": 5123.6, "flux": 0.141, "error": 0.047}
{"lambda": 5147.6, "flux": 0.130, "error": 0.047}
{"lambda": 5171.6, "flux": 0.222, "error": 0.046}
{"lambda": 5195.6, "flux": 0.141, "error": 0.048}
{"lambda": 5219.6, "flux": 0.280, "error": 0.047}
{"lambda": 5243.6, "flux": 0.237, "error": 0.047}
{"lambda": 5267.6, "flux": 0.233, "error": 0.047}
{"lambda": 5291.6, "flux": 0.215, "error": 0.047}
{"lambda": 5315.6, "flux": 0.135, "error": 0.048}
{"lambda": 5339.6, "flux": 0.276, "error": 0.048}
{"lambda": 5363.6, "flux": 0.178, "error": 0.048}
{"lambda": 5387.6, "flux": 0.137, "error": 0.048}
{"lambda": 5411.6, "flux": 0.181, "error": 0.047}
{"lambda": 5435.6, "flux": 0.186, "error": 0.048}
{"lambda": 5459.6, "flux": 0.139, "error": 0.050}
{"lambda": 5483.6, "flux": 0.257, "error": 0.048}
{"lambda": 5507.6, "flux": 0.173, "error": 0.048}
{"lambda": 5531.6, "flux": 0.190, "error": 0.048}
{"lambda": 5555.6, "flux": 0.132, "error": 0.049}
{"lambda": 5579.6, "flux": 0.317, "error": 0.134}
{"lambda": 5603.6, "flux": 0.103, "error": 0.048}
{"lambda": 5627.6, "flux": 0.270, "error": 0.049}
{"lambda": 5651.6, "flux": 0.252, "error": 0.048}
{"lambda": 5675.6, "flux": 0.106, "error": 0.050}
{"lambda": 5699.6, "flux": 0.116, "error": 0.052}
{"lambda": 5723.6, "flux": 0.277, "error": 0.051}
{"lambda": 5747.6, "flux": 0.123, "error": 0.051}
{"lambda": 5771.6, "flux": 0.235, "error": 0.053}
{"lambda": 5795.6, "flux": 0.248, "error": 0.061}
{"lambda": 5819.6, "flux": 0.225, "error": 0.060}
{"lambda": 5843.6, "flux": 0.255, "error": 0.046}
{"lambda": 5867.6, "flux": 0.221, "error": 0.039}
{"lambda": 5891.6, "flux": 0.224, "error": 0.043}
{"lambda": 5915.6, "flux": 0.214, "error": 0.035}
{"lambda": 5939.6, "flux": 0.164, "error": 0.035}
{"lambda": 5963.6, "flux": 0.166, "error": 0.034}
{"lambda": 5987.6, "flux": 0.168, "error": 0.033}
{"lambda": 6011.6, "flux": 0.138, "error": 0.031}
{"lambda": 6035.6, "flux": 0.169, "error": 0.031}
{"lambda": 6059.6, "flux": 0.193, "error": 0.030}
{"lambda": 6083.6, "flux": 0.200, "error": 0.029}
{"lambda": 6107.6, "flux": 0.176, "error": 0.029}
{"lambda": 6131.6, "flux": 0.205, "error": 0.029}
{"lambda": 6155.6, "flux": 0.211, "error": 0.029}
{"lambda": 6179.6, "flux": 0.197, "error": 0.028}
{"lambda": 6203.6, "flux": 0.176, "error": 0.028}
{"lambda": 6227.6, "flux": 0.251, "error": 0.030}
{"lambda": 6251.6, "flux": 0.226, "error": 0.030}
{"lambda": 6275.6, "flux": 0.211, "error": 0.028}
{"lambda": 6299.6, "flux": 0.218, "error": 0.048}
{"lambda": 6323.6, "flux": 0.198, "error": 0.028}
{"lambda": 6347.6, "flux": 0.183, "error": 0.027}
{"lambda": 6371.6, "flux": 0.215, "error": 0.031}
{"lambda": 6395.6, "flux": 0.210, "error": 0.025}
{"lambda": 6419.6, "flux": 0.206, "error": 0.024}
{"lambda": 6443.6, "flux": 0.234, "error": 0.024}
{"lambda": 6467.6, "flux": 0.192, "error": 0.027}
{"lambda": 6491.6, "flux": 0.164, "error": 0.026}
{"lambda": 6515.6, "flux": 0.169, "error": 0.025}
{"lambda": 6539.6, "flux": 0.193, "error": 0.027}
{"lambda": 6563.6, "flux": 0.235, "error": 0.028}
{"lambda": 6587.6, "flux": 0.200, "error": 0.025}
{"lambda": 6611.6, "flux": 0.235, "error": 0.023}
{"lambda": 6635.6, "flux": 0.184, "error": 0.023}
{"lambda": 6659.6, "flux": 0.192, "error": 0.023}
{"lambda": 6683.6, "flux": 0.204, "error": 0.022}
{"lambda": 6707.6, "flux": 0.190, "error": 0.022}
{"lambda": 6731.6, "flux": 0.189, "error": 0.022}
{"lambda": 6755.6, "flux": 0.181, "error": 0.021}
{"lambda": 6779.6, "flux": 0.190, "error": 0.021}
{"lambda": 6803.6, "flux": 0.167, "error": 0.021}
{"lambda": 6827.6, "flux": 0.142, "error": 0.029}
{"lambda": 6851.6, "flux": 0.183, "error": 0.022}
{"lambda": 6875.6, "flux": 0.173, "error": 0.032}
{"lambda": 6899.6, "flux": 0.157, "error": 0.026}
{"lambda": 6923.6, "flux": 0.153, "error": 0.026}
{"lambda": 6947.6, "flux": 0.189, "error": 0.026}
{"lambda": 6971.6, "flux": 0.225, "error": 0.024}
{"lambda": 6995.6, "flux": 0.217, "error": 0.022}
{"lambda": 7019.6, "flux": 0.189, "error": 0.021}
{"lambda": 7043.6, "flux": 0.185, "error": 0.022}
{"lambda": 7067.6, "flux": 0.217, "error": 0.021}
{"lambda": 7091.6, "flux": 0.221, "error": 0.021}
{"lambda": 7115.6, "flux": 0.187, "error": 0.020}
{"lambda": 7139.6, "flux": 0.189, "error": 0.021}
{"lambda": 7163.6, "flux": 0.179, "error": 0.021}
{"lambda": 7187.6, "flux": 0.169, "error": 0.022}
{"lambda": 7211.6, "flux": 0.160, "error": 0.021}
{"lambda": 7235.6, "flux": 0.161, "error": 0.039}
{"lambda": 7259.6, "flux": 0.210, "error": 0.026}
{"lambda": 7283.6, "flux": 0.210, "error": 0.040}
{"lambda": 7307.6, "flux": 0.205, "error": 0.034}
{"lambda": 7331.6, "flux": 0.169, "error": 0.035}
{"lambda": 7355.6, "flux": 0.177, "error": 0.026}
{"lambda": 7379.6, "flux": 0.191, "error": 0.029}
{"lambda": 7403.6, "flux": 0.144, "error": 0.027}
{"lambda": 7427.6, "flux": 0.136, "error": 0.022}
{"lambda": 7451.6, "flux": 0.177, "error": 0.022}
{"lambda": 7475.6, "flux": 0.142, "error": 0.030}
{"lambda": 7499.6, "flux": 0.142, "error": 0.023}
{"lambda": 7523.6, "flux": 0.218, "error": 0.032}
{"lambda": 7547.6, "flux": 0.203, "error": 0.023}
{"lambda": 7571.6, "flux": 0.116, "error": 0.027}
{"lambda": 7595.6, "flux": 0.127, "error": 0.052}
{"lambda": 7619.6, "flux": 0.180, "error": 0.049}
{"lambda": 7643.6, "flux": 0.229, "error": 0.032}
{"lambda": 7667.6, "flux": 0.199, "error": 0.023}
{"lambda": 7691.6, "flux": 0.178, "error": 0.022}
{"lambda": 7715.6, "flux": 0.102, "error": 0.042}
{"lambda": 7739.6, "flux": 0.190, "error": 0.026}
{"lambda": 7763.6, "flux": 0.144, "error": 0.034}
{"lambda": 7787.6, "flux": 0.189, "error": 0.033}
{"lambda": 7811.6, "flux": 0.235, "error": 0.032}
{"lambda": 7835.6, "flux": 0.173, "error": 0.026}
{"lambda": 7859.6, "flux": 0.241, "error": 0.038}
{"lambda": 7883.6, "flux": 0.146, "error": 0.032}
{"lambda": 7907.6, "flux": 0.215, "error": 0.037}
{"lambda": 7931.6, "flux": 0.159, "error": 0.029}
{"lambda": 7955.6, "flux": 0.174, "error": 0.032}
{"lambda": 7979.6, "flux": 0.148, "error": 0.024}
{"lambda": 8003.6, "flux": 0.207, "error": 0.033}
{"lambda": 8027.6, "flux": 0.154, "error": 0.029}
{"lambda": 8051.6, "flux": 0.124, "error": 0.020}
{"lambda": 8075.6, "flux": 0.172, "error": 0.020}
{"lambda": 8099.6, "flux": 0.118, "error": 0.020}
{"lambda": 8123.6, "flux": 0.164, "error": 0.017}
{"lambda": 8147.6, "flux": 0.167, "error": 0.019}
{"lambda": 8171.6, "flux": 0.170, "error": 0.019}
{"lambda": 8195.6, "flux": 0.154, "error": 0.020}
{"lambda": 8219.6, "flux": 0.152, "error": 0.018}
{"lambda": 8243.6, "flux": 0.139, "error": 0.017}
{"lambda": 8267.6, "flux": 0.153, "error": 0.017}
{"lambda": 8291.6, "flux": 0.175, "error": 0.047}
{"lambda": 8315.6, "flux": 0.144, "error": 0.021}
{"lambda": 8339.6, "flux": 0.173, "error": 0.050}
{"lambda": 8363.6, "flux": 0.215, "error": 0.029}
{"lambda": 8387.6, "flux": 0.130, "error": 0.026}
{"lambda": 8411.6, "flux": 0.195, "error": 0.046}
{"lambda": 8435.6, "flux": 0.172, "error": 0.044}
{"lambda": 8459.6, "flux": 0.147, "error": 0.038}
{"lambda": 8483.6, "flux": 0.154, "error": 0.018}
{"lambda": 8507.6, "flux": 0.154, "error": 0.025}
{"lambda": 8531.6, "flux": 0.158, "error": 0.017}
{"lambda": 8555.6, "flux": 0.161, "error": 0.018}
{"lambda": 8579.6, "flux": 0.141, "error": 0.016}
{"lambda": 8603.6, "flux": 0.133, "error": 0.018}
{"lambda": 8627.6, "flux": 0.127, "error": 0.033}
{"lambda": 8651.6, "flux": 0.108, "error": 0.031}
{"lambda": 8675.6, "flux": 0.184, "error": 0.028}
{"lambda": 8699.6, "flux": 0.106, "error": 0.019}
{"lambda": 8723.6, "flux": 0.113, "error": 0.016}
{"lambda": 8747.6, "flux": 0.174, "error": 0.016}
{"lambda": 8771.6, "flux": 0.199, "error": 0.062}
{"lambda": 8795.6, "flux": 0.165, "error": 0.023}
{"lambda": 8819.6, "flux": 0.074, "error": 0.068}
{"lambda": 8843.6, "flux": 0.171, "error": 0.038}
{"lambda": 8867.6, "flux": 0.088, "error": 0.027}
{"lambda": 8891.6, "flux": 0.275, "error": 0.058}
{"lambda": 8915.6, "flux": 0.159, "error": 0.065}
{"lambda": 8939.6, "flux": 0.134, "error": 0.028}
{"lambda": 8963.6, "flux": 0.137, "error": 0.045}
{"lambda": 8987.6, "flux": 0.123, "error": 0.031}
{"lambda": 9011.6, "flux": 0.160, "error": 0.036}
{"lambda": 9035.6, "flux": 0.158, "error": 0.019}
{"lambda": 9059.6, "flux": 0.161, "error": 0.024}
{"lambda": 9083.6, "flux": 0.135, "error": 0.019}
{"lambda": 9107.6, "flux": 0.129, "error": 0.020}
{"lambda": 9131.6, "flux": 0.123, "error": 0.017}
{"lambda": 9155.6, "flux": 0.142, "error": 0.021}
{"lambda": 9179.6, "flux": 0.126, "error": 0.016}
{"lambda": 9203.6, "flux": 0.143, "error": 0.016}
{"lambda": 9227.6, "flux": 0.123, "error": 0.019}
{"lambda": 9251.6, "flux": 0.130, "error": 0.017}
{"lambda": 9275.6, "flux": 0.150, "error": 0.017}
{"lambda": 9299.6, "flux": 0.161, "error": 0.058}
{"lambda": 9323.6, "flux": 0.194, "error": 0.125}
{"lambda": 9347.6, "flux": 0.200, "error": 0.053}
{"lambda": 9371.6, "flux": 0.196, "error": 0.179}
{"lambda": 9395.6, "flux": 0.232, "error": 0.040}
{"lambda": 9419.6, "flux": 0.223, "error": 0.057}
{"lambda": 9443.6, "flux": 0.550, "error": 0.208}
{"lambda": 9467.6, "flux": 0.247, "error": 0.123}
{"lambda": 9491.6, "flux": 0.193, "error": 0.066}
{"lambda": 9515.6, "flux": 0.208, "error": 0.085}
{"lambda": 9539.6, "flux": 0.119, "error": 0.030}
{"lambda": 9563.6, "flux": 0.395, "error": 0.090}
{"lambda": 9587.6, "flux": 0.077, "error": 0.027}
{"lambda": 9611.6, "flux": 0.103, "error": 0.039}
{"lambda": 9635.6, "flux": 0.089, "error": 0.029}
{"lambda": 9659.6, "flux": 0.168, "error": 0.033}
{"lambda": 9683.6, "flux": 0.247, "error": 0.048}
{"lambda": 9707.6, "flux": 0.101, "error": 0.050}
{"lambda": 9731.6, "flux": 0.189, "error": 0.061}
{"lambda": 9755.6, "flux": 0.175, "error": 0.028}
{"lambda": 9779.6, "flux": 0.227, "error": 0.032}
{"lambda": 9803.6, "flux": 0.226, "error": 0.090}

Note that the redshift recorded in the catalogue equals 0.16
